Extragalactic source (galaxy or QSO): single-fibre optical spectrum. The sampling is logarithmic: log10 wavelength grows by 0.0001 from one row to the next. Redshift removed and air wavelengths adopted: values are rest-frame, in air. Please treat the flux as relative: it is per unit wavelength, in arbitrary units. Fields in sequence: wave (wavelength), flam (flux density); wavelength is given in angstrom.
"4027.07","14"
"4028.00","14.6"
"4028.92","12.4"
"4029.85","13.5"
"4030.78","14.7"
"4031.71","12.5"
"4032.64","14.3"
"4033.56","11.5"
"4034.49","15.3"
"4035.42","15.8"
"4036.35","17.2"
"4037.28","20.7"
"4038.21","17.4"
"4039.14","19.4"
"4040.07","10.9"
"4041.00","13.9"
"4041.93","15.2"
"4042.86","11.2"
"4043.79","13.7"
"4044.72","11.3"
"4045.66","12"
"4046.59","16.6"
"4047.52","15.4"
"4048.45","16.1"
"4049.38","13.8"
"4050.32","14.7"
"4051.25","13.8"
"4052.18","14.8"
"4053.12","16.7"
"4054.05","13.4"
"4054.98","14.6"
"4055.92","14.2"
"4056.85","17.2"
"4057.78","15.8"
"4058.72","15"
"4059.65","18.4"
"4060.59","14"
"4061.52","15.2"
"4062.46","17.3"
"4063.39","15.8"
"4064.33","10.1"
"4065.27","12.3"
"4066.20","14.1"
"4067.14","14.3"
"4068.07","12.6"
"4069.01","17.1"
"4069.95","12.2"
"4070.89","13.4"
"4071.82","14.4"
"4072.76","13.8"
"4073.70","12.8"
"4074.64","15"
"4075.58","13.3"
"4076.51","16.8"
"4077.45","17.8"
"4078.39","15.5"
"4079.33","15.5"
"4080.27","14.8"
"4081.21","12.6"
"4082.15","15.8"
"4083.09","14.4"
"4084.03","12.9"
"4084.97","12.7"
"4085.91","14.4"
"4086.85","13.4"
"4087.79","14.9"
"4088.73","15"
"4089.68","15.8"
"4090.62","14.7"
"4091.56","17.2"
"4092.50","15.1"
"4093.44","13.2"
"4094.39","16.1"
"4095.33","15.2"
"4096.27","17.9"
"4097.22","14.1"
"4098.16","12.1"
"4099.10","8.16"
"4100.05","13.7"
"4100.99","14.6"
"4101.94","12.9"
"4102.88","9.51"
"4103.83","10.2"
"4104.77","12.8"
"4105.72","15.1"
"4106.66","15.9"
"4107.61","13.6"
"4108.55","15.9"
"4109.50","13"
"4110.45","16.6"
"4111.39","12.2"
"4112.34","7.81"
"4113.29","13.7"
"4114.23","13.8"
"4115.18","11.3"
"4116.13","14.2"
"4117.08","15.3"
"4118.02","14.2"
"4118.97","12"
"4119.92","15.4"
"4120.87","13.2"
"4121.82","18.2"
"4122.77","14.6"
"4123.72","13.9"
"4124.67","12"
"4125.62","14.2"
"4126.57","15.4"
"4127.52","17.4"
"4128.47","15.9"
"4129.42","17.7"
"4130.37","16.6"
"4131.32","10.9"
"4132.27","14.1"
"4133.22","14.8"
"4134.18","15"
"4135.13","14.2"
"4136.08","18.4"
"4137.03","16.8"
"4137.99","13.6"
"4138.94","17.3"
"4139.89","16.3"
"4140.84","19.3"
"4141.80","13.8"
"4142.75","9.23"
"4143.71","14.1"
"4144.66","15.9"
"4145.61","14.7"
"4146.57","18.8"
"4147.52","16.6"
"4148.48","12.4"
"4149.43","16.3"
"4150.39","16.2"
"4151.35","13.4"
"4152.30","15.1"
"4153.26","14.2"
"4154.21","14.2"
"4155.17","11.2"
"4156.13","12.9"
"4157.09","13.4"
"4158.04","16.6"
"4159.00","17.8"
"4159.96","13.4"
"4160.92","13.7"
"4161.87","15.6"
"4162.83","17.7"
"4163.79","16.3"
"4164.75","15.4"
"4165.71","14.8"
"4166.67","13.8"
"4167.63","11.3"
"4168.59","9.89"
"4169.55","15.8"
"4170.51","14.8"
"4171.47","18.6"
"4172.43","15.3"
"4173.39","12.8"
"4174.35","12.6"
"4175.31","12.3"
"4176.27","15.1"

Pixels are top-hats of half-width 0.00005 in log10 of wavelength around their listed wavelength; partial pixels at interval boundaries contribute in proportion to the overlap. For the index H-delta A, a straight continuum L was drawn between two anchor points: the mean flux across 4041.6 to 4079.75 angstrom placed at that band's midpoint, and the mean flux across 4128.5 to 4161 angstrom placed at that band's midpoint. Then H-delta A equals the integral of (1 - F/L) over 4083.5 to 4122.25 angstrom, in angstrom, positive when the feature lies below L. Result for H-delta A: 2.44 angstrom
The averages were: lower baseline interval 14.6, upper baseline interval 15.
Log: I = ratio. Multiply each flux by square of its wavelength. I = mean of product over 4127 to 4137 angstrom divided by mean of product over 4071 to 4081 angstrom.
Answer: 1.08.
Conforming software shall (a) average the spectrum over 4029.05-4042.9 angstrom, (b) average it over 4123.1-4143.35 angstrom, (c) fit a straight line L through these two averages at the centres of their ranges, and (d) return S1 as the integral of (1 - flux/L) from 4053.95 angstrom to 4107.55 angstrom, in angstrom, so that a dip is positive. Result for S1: 2.4 angstrom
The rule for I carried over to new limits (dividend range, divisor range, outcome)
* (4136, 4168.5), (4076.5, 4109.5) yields 1.08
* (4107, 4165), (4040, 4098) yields 1.04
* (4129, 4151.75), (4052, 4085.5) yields 1.08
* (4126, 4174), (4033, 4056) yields 1.07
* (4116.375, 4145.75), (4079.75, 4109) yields 1.09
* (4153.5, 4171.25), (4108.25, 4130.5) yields 1.03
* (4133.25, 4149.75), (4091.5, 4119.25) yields 1.16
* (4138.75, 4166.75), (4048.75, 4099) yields 1.07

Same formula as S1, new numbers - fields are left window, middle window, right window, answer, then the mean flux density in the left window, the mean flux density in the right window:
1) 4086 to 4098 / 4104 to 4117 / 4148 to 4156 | 1.13 angstrom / 15.1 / 14.1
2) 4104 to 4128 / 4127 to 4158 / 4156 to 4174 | -1.36 angstrom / 14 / 14.8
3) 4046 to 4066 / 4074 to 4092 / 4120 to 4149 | 0.25 angstrom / 15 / 15.2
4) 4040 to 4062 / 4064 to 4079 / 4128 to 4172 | 0.52 angstrom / 14.6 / 15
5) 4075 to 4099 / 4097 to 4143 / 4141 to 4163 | 1.84 angstrom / 14.7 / 14.7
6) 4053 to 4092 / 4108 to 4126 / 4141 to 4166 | 1.21 angstrom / 14.7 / 14.8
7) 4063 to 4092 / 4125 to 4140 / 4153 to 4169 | -1.25 angstrom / 14.4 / 14.3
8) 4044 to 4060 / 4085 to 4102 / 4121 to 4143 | 0.81 angstrom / 14.9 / 15.2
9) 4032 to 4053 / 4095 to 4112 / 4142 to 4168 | 1.43 angstrom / 14.8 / 14.6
